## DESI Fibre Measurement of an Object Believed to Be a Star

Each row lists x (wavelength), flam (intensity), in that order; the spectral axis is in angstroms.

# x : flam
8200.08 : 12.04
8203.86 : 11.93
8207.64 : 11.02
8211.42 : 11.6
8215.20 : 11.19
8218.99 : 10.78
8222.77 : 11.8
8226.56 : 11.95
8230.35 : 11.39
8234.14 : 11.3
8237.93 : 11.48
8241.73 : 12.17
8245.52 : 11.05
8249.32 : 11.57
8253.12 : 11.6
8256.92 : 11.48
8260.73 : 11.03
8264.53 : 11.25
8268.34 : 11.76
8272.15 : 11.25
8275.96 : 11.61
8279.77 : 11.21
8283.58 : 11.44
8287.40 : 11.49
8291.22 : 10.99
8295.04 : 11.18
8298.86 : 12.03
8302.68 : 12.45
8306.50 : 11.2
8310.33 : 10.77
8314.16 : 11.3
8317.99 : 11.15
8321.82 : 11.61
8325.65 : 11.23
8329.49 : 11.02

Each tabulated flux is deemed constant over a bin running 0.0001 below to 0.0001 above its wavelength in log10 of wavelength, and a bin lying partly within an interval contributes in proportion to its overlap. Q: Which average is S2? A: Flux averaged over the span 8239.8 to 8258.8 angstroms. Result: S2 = 11.6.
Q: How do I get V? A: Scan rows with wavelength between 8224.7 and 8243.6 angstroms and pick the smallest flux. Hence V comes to 11.3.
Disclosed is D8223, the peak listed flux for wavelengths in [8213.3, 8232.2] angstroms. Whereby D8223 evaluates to 11.95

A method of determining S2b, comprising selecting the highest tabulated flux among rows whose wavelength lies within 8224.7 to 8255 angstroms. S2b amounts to 12.17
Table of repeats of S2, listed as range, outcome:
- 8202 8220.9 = 11.3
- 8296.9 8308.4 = 11.9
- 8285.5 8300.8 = 11.4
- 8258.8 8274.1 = 11.3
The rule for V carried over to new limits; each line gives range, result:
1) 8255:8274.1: 11.03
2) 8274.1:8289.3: 11.21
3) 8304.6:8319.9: 10.77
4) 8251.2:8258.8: 11.48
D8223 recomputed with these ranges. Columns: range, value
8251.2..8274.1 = 11.76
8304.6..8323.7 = 11.61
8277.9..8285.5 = 11.44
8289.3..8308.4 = 12.45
